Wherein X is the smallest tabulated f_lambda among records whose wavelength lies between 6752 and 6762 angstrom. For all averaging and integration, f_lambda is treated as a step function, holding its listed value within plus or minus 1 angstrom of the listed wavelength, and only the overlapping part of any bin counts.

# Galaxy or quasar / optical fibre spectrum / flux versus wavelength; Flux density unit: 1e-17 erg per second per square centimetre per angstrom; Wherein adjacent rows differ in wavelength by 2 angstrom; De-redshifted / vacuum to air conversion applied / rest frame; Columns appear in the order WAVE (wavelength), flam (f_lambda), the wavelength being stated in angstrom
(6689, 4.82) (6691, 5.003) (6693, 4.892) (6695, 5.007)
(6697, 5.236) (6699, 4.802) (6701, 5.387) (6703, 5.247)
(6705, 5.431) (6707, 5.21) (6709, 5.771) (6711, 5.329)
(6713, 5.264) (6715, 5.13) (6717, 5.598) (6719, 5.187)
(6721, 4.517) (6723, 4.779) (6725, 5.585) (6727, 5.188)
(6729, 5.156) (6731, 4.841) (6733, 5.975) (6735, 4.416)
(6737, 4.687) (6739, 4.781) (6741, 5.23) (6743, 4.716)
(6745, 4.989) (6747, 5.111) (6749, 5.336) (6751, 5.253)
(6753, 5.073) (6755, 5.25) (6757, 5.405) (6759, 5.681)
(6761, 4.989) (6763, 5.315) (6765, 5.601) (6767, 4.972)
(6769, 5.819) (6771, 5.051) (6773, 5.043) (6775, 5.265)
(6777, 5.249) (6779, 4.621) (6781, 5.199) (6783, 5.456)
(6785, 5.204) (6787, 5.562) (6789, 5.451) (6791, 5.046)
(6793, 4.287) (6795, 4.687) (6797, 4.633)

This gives 4.989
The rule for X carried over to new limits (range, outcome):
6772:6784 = 4.621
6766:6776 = 4.972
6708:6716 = 5.13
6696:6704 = 4.802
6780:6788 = 5.199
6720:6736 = 4.416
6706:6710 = 5.21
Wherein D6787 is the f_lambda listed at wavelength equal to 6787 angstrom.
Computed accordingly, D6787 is 5.562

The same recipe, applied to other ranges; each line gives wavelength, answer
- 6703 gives 5.247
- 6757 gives 5.405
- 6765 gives 5.601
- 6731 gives 4.841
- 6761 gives 4.989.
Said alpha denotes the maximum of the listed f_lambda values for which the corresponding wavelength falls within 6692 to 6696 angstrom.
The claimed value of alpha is 5.007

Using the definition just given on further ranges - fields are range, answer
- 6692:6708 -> 5.431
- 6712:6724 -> 5.598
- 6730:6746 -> 5.975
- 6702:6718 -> 5.771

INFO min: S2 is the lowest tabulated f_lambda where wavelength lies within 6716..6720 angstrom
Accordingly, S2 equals 5.187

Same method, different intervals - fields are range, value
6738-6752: 4.716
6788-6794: 4.287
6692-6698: 4.892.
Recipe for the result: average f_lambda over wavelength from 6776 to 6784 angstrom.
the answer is 5.13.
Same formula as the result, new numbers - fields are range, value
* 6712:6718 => 5.33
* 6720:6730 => 5.04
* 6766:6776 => 5.23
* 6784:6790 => 5.41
